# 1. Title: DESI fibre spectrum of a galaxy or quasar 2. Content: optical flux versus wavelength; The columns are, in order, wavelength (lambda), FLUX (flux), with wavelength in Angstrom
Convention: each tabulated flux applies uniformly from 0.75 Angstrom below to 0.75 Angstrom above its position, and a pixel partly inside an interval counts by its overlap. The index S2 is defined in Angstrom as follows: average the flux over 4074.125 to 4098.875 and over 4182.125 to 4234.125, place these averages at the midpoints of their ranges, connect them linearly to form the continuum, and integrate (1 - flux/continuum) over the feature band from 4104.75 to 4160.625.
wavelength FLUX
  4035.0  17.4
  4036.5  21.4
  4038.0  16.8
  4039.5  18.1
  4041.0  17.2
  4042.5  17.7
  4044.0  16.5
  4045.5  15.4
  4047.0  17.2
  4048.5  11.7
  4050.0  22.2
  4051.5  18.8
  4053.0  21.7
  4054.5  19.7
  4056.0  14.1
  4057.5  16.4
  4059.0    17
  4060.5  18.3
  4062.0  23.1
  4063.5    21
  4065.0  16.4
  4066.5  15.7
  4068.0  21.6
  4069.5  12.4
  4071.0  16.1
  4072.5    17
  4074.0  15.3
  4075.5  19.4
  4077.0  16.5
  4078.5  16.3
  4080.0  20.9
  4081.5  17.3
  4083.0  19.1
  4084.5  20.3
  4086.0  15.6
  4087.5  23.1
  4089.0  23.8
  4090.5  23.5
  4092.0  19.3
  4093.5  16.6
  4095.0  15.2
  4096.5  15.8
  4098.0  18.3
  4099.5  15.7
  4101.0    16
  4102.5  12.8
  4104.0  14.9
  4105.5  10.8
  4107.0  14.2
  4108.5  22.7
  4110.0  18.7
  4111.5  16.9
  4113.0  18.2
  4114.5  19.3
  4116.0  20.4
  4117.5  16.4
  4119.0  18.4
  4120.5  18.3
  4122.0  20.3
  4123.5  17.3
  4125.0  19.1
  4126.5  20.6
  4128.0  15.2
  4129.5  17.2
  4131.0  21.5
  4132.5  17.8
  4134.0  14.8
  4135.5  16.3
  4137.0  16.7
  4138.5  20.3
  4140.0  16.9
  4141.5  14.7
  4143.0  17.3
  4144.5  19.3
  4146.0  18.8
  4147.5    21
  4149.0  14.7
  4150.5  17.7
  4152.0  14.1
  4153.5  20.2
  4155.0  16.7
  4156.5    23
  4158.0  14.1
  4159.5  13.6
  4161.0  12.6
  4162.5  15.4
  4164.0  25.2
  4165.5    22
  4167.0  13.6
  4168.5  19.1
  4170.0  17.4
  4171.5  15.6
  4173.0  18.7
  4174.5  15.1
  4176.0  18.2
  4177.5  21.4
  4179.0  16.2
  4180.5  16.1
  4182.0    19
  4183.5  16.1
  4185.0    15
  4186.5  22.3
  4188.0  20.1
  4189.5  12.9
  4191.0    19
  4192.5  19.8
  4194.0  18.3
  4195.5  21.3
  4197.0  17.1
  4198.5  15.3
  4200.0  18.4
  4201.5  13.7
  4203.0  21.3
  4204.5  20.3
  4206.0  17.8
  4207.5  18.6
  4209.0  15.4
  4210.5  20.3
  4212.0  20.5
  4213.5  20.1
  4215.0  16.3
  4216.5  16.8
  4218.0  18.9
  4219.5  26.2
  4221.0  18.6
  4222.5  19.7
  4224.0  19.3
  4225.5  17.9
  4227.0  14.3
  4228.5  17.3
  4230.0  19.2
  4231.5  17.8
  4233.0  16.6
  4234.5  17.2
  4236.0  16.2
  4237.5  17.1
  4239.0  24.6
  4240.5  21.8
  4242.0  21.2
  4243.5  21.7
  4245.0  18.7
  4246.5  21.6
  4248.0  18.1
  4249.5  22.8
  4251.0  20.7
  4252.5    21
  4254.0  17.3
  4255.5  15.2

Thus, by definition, 2.8 Angstrom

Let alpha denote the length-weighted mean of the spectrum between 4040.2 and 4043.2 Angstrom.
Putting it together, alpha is 17.5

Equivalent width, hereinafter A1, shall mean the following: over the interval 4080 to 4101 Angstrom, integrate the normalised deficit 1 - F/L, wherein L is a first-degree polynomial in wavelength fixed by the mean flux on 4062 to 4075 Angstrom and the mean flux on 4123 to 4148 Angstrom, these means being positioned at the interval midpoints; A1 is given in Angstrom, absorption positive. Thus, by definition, -1.43 Angstrom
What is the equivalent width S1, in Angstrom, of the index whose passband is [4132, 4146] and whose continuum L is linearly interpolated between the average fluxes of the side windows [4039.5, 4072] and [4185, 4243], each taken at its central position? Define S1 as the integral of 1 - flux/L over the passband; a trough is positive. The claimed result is 0.74 Angstrom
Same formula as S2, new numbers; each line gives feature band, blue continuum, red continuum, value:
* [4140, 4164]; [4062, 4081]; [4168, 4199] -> 0.84 Angstrom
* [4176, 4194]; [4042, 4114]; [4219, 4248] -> 0.69 Angstrom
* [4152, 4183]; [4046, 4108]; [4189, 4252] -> 1.40 Angstrom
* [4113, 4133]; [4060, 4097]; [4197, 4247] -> -0.09 Angstrom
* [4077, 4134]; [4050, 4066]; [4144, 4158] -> 1.44 Angstrom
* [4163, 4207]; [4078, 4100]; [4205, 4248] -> 1.83 Angstrom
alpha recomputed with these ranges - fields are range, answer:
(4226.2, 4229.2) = 15.8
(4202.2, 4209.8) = 18.7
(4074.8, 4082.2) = 18.1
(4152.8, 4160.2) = 17.5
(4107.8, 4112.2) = 19.4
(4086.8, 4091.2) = 23.5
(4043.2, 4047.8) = 16.3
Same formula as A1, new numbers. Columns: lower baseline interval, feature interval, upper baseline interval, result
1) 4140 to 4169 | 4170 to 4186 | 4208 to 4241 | 0.6 Angstrom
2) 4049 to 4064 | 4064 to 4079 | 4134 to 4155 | 1.6 Angstrom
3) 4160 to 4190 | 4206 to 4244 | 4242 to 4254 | 1.3 Angstrom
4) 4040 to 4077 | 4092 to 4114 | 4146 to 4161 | 1.3 Angstrom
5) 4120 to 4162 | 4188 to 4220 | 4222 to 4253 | 0.3 Angstrom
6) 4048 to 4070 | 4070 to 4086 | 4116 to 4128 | 0.6 Angstrom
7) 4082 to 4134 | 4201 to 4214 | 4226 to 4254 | 0.1 Angstrom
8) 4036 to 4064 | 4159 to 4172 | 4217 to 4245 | 1.0 Angstrom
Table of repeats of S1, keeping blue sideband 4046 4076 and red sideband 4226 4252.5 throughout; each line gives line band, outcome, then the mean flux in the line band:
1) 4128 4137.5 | 0.6 Angstrom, 17.2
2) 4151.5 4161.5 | 1.1 Angstrom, 16.5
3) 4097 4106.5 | 1.7 Angstrom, 14.8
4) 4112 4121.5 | -0.2 Angstrom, 18.5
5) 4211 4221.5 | -0.3 Angstrom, 19.7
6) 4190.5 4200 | 0.2 Angstrom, 18.4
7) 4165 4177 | 0.8 Angstrom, 17.4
